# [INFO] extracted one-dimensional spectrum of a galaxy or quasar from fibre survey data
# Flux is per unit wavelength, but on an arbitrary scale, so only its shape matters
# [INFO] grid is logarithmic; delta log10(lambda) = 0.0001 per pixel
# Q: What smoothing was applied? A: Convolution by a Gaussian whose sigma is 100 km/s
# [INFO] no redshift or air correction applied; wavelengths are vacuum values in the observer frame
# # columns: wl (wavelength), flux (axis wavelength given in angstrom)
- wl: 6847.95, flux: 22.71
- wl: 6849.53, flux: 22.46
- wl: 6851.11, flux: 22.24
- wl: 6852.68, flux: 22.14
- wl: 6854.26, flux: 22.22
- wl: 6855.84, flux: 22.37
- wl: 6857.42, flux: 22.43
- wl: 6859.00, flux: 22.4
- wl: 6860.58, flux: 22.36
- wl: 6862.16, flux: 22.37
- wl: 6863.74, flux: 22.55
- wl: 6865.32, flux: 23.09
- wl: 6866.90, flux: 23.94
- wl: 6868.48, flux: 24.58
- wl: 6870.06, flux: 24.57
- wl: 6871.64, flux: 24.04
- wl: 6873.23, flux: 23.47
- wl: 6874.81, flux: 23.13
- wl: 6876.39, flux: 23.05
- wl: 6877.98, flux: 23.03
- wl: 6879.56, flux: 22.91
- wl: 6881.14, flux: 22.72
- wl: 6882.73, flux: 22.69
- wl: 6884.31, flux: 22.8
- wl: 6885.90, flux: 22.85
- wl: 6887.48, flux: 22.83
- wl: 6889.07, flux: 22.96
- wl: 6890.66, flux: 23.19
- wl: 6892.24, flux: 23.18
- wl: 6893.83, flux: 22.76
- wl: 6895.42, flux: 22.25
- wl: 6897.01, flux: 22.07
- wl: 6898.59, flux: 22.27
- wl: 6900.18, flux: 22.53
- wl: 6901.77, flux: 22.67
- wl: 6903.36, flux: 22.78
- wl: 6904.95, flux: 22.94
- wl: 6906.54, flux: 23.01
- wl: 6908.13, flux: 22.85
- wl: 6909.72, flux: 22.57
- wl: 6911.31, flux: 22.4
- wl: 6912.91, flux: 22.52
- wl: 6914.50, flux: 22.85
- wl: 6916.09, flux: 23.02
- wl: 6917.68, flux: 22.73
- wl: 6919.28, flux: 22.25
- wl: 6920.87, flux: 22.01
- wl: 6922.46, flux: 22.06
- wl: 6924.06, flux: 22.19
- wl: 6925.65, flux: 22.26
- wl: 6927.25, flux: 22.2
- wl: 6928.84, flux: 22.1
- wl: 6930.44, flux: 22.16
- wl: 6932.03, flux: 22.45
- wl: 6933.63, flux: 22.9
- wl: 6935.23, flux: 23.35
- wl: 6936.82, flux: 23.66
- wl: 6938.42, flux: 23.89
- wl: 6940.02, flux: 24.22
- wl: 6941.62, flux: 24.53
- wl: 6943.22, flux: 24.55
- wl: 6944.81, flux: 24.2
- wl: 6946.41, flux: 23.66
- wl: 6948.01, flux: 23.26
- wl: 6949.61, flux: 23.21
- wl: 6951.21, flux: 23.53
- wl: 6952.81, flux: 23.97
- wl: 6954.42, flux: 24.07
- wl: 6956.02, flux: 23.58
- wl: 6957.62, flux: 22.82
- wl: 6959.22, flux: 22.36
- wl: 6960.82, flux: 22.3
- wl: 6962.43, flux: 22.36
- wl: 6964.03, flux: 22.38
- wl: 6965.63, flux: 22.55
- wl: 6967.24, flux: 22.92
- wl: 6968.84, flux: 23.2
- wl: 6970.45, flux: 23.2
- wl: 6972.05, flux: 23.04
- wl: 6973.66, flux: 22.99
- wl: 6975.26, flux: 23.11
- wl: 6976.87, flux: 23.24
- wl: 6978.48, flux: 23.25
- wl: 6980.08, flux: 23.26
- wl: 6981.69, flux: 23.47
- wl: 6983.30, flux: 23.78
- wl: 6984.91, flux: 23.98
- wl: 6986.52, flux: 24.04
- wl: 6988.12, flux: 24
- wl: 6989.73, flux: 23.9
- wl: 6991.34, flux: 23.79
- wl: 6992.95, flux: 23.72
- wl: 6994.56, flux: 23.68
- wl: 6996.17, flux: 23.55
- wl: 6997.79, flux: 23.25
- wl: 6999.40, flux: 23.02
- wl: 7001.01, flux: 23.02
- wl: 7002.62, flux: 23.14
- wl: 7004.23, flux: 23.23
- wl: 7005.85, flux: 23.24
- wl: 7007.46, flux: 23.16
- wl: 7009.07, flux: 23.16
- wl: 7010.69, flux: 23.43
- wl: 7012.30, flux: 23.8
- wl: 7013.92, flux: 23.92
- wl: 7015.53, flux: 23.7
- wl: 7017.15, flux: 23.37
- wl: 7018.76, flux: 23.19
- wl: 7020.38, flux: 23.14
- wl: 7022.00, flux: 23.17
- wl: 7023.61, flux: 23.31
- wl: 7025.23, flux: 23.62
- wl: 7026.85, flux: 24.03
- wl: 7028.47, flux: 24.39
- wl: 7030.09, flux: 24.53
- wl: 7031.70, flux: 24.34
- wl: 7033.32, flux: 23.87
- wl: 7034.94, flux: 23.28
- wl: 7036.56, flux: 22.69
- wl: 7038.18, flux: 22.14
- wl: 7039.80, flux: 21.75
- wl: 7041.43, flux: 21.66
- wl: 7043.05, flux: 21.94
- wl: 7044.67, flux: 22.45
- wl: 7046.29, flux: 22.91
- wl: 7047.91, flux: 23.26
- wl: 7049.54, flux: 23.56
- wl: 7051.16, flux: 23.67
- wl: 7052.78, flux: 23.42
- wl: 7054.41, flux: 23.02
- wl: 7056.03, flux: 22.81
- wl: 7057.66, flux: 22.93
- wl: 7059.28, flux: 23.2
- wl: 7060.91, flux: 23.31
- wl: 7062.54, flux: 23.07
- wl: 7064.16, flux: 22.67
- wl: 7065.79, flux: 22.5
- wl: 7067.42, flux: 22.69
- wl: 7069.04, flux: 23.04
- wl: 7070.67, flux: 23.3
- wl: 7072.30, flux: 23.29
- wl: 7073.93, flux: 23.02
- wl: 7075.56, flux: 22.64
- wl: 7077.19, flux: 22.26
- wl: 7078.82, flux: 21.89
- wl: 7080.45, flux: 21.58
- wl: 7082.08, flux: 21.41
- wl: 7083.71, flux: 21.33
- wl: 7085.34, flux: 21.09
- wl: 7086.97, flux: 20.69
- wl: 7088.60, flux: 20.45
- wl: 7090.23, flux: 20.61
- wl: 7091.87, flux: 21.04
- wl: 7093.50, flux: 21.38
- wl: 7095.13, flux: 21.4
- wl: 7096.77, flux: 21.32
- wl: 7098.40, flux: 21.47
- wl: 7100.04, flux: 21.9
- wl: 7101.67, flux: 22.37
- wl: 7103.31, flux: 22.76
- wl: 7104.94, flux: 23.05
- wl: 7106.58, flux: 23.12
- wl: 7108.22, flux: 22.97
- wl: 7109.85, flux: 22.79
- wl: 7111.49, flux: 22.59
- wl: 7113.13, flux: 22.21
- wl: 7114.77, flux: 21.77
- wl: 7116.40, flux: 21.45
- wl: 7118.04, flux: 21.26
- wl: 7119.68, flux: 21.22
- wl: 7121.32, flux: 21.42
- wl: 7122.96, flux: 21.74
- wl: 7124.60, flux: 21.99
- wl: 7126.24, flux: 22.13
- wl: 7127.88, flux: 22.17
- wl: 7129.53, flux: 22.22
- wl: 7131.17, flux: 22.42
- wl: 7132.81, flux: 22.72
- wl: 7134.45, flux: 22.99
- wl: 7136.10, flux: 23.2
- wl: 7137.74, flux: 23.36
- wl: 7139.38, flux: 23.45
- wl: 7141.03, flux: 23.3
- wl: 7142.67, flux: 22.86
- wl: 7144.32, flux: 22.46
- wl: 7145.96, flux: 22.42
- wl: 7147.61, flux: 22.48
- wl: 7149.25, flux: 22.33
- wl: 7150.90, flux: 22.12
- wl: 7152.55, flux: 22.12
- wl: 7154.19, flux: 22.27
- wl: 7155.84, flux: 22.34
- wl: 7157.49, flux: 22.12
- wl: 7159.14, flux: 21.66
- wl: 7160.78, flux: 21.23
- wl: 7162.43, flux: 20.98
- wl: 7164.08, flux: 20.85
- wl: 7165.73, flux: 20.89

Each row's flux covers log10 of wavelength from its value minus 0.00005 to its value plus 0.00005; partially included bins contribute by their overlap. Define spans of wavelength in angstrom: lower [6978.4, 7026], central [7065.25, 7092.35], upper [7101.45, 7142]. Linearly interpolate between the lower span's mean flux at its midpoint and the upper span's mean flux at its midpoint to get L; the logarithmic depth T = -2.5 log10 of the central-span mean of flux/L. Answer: 0.04 mag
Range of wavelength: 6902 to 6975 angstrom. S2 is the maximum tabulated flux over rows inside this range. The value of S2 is 24.55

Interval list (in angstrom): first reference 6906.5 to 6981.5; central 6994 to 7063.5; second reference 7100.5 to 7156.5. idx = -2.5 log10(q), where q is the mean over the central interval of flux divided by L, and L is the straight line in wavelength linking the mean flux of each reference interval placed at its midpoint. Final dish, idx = -0.024 mag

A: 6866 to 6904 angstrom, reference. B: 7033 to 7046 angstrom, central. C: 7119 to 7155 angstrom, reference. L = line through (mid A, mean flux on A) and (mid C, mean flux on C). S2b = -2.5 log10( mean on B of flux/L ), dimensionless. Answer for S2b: 0.01 mag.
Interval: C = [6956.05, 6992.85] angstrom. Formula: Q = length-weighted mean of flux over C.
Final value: 23.2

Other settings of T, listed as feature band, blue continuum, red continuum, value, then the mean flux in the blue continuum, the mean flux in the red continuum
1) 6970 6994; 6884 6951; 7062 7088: -0.042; 22.9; 22.3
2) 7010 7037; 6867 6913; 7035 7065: -0.038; 23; 22.8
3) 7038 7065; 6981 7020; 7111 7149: 0.011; 23.5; 22.3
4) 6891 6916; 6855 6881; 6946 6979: 0.021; 23.1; 23.1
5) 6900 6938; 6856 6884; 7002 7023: 0.028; 23.1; 23.4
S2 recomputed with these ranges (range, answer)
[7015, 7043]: 24.53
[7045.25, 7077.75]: 23.67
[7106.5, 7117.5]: 23.12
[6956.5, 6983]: 23.47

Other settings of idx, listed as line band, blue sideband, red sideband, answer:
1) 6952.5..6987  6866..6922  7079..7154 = -0.02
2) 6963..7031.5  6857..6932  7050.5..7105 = -0.05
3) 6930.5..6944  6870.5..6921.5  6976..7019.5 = -0.02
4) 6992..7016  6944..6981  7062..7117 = -0.03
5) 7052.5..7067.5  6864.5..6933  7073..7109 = -0.05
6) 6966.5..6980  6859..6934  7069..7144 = -0.03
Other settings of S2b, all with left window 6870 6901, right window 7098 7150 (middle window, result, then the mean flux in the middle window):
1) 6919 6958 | -0.02 mag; 23.2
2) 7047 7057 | -0.03 mag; 23.3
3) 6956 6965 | 0.01 mag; 22.6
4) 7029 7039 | -0.04 mag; 23.5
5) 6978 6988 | -0.05 mag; 23.7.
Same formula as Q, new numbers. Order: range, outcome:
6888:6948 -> 22.9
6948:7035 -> 23.4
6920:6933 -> 22.2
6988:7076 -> 23.2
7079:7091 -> 21.1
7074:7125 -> 21.8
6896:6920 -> 22.6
